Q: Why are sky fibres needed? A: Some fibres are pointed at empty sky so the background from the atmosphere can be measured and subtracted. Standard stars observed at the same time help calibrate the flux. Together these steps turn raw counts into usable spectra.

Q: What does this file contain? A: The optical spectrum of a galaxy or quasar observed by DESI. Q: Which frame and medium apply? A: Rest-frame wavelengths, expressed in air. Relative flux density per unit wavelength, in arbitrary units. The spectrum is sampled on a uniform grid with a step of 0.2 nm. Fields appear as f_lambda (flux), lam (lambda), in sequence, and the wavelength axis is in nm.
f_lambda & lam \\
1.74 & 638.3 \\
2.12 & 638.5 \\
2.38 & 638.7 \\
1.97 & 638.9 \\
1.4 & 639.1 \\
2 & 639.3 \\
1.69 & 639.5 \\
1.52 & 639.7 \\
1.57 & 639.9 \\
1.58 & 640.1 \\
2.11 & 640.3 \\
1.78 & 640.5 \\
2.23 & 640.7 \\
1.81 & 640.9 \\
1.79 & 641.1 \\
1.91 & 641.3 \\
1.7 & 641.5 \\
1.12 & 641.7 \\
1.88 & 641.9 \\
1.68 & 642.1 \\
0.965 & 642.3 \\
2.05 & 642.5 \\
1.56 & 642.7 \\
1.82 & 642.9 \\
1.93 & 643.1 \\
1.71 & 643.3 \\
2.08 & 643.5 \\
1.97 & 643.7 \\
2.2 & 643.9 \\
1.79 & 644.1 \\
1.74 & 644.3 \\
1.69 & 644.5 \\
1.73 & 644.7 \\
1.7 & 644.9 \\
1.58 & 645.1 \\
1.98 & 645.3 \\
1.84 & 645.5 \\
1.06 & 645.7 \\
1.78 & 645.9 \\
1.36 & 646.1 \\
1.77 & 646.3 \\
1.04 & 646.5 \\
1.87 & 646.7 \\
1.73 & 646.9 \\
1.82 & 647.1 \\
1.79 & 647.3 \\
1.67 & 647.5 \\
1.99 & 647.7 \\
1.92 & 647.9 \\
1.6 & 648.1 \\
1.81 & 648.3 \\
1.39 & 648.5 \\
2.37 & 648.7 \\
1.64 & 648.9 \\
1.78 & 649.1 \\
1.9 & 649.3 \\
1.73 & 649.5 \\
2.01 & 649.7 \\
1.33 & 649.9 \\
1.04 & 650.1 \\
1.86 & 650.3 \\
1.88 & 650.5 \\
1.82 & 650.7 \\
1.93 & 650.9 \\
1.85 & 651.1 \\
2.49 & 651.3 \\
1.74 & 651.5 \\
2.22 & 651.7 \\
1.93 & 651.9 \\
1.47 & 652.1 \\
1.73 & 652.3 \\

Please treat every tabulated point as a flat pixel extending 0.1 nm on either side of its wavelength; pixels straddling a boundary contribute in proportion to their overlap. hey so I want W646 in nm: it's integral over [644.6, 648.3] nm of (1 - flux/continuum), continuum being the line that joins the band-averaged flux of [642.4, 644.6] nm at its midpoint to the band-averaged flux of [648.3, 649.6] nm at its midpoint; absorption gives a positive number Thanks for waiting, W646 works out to 0.300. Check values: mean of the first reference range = 1.87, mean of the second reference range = 1.8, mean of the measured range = 1.68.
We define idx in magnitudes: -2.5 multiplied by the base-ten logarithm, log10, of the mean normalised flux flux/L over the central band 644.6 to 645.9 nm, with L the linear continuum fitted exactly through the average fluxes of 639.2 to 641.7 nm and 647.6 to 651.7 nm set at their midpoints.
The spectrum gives 0.09 mag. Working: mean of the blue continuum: 1.78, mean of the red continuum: 1.81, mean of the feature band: 1.66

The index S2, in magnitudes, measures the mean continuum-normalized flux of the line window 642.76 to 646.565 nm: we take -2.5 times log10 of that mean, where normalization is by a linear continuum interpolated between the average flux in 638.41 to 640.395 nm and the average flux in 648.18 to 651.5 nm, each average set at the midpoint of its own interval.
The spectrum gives 0.05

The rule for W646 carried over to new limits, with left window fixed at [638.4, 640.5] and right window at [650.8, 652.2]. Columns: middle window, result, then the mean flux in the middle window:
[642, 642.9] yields 0.13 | 1.59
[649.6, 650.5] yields 0.16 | 1.6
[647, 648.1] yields 0.05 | 1.82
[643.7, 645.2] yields 0.07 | 1.79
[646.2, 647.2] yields 0.13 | 1.65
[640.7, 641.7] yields 0.04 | 1.78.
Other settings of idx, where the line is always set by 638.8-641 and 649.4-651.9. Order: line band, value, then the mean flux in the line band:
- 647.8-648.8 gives 0.001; 1.82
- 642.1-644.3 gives 0.001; 1.8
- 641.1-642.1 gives 0.078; 1.67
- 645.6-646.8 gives 0.220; 1.48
